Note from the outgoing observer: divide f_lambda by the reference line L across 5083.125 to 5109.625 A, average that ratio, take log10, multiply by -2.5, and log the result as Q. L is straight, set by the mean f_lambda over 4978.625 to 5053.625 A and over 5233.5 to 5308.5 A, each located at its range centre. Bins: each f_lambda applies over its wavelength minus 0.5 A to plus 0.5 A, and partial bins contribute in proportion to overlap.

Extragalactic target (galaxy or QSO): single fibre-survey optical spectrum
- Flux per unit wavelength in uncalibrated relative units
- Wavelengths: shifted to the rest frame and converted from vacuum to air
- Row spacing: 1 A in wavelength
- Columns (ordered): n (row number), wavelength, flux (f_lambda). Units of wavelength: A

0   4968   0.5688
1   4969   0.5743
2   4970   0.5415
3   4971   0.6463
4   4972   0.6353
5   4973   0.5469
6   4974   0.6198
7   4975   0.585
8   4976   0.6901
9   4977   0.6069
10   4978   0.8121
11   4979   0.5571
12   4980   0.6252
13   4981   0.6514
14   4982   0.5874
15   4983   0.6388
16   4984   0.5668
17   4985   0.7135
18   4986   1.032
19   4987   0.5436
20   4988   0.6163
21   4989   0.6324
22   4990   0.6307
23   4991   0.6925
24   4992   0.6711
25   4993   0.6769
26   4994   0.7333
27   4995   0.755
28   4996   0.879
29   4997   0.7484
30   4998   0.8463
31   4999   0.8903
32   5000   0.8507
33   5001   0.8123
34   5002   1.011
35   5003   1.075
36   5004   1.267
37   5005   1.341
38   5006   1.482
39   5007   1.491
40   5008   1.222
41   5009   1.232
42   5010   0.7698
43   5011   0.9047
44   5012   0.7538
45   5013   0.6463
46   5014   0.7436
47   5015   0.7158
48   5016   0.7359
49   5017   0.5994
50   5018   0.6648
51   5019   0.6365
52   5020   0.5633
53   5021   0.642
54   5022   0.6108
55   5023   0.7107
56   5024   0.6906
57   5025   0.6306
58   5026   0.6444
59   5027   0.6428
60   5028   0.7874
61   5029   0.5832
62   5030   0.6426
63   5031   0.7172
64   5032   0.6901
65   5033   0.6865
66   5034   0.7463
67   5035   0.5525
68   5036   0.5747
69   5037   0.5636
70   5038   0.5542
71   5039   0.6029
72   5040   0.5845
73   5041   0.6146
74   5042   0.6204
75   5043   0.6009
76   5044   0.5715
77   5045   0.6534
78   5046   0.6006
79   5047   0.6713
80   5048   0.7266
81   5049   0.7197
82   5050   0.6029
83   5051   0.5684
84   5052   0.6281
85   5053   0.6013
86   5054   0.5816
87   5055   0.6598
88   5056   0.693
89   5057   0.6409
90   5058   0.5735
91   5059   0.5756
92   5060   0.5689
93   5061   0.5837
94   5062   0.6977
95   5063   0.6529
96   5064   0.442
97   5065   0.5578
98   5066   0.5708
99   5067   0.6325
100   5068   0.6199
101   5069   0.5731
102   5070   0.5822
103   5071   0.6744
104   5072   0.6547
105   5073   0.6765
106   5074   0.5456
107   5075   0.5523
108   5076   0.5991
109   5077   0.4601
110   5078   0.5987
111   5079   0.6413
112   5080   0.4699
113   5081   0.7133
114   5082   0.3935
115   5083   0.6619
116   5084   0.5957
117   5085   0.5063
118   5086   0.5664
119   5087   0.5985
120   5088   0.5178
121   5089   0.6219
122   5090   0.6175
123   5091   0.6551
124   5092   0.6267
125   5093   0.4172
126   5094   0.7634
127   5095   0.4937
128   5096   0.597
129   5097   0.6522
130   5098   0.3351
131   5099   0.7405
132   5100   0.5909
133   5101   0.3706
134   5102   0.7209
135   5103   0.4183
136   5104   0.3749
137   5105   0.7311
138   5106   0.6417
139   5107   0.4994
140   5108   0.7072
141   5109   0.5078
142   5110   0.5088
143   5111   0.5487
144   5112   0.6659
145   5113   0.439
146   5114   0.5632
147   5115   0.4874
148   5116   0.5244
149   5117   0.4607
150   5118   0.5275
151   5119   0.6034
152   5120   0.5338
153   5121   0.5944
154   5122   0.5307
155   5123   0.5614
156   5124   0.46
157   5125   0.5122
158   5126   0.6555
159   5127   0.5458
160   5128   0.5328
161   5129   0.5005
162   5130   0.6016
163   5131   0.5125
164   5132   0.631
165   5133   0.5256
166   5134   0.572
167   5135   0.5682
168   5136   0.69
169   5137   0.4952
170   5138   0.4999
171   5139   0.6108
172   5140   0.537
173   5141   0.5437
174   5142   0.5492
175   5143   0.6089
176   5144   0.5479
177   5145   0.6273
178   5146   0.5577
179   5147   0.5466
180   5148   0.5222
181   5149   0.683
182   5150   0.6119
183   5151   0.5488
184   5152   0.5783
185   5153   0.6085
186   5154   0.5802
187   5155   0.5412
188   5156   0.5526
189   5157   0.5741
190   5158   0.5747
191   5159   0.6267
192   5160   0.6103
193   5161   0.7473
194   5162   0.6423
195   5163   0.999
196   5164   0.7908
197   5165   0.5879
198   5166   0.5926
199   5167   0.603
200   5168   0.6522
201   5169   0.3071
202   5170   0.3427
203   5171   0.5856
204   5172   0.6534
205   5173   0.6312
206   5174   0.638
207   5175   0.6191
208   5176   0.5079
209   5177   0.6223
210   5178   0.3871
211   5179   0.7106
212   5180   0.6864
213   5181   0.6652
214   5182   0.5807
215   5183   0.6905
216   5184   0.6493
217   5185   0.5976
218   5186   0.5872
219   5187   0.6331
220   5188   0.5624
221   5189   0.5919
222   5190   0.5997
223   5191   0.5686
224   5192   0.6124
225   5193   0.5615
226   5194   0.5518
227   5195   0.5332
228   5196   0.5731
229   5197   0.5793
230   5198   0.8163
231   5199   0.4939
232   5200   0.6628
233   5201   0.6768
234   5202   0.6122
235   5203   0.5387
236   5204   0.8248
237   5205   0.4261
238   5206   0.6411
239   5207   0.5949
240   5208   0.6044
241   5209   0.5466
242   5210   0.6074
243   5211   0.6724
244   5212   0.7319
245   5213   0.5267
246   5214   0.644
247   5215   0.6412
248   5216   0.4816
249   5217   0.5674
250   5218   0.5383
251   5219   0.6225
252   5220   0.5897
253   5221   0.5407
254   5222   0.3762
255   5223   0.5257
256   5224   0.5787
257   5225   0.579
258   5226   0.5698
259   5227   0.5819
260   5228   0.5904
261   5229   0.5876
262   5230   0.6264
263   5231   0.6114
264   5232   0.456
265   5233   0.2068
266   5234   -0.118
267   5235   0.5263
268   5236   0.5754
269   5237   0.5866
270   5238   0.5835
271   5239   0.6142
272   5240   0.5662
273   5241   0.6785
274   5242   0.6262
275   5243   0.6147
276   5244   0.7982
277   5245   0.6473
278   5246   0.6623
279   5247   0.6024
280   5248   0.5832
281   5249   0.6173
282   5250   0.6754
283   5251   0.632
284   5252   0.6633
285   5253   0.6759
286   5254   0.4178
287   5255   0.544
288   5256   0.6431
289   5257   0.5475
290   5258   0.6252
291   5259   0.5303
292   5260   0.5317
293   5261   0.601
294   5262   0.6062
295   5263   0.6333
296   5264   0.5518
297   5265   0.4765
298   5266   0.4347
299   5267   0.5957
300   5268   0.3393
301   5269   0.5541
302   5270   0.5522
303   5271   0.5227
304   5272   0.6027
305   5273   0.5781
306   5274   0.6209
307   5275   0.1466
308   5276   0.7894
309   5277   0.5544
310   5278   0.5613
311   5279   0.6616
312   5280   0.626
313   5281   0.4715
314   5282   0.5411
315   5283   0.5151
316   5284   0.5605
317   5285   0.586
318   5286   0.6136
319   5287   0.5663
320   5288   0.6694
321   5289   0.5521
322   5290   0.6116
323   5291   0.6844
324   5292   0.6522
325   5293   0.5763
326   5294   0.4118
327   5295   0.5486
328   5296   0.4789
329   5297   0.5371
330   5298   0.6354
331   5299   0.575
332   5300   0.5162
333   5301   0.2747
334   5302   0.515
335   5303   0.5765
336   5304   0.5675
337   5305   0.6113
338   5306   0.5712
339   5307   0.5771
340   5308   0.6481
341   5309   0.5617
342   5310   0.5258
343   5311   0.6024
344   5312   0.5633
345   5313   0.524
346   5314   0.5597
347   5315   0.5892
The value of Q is 0.19 mag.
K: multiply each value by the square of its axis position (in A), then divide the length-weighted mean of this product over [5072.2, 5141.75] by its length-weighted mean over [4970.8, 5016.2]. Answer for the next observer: 0.73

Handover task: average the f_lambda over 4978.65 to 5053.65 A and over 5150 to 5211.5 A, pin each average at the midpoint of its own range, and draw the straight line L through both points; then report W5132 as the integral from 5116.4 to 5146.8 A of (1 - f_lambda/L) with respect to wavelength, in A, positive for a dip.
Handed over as 4.2 A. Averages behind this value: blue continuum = 0.737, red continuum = 0.606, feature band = 0.556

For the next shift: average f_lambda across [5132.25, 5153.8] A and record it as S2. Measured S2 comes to 0.574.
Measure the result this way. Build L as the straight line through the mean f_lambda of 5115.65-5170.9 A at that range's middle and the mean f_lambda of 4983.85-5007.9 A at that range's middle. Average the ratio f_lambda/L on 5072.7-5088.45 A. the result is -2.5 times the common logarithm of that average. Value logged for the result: 0.24 mag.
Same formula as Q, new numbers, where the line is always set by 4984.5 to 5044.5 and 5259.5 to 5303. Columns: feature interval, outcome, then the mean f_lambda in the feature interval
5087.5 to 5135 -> 0.23 mag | 0.558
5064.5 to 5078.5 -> 0.21 mag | 0.593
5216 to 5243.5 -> 0.11 mag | 0.532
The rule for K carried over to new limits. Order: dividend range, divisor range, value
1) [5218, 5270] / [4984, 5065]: 0.84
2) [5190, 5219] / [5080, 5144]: 1.11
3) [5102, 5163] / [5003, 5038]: 0.75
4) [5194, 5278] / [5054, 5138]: 1.05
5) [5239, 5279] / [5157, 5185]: 0.97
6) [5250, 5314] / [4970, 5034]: 0.82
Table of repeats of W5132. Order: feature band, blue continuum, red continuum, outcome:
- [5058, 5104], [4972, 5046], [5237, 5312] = 7.7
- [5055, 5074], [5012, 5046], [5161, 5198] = 0.8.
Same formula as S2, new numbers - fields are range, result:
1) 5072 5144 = 0.562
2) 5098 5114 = 0.557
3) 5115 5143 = 0.551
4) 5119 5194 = 0.587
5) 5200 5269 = 0.571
